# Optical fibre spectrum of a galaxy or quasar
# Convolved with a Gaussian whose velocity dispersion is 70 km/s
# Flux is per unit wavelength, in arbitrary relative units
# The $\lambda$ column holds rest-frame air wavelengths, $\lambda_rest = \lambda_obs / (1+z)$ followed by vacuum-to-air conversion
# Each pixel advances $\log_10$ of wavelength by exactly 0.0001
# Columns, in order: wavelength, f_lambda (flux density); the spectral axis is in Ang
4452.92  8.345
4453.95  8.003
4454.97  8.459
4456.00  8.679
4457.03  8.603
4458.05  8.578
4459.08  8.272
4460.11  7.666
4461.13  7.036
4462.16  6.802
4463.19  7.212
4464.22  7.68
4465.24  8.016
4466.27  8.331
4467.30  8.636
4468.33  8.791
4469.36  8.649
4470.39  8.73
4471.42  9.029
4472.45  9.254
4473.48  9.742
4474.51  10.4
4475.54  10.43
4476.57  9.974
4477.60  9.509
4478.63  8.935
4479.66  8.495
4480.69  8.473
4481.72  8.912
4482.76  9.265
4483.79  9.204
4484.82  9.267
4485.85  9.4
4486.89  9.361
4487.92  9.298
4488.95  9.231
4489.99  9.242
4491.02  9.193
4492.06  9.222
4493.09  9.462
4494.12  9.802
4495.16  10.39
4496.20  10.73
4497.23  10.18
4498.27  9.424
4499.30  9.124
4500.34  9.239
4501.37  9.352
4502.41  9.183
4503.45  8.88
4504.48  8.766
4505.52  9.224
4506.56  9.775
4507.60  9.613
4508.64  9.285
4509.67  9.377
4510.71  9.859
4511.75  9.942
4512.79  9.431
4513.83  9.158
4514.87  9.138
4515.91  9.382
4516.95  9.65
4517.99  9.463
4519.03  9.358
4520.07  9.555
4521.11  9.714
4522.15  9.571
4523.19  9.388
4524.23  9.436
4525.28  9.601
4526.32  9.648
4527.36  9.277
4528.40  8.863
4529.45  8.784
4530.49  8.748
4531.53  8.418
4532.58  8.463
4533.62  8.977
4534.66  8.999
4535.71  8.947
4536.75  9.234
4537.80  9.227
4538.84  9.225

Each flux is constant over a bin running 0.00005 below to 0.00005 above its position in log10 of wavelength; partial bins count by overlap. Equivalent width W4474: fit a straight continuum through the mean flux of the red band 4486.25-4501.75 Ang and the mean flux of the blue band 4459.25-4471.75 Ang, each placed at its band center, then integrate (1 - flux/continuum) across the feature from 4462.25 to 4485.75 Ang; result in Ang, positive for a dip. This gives -1.2 Ang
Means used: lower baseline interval 8.04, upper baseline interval 9.55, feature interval 8.92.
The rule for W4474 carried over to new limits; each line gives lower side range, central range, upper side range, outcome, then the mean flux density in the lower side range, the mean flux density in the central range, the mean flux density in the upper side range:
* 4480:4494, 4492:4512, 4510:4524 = -0.40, 9.21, 9.55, 9.51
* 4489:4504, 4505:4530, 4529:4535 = -1.06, 9.52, 9.43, 8.73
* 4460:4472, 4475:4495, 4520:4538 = -2.21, 8.07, 9.32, 9.15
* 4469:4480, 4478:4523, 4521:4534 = -0.57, 9.4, 9.39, 9.13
